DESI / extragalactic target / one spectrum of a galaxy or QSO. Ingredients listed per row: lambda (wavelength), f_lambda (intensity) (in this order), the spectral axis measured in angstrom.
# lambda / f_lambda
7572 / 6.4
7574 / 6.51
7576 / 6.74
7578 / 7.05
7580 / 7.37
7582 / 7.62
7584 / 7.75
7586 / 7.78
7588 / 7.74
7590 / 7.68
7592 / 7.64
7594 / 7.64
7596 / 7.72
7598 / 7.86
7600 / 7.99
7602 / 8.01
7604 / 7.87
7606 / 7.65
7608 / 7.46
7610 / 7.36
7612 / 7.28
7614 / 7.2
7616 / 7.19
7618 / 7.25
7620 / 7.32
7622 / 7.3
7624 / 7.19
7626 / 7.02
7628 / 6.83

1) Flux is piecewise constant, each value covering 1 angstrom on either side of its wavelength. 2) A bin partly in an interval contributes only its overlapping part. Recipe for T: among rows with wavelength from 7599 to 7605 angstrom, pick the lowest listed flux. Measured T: 7.87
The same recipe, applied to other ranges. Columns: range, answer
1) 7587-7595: 7.64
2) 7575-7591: 6.74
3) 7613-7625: 7.19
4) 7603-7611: 7.36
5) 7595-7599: 7.72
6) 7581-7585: 7.62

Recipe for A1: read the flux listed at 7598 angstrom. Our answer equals 7.86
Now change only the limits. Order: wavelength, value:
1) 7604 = 7.87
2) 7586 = 7.78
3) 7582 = 7.62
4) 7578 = 7.05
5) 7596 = 7.72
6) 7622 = 7.3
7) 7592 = 7.64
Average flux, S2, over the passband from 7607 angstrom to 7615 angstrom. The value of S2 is 7.33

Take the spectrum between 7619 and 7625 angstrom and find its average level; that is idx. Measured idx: 7.27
